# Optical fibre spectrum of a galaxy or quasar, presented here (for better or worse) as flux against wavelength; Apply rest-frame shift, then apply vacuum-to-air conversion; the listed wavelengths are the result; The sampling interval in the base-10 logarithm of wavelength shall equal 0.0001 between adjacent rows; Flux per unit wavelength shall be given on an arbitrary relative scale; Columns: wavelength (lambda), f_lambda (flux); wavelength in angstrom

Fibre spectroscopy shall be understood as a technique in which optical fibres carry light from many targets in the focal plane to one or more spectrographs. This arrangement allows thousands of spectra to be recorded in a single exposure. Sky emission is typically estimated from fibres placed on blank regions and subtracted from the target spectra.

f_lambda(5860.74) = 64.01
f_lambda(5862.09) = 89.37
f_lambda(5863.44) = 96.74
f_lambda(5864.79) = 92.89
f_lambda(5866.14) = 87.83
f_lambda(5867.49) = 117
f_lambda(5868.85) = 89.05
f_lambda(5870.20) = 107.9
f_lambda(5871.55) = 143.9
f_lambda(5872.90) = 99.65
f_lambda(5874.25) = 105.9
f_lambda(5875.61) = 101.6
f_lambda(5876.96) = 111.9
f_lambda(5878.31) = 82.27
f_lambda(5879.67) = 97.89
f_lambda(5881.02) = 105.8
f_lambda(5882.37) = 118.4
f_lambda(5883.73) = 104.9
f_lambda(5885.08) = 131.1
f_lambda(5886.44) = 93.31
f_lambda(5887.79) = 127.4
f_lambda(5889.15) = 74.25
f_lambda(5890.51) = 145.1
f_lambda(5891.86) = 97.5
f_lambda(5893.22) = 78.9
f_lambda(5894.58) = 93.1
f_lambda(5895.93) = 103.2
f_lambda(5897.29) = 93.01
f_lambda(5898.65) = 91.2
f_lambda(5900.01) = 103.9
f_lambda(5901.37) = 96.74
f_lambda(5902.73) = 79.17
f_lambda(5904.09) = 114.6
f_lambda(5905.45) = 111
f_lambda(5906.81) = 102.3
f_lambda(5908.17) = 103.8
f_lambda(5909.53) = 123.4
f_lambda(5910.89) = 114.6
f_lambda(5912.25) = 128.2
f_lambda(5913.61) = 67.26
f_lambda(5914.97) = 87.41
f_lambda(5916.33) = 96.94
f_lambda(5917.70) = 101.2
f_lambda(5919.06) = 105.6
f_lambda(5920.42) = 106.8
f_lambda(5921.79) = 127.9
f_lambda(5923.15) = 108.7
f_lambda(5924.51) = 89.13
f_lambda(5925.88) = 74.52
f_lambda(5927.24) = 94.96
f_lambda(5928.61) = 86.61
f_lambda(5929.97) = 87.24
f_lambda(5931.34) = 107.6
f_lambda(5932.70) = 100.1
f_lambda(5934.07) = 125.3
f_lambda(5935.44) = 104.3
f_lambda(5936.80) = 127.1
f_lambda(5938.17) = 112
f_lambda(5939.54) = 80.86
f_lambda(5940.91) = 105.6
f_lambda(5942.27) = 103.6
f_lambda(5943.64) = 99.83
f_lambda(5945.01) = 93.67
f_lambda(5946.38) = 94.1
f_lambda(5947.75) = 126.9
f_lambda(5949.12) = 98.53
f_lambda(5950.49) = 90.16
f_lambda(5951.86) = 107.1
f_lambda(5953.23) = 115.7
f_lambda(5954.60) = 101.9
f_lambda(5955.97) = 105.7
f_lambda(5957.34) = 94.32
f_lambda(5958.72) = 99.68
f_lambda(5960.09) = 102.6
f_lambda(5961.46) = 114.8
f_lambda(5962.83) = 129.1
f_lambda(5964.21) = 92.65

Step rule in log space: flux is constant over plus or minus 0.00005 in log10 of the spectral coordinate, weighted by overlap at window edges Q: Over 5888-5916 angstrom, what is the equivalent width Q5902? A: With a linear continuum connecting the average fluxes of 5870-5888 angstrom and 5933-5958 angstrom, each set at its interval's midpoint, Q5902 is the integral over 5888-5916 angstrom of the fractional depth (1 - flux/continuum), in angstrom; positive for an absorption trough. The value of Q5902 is 1.7 angstrom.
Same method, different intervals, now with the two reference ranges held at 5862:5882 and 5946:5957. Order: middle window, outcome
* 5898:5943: 0.8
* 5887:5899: 0.3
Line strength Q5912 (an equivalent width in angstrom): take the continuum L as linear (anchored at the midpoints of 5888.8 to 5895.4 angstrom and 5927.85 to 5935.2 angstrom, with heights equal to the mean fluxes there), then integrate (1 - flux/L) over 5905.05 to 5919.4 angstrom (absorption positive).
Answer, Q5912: -0.5 angstrom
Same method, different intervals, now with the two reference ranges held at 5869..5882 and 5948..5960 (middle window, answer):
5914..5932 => 1.1 angstrom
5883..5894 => -0.1 angstrom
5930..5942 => -0.4 angstrom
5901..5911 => -0.1 angstrom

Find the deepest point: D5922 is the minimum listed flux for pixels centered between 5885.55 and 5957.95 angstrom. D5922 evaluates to 67.26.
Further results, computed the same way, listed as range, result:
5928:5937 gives 86.61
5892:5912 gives 78.9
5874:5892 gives 74.25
